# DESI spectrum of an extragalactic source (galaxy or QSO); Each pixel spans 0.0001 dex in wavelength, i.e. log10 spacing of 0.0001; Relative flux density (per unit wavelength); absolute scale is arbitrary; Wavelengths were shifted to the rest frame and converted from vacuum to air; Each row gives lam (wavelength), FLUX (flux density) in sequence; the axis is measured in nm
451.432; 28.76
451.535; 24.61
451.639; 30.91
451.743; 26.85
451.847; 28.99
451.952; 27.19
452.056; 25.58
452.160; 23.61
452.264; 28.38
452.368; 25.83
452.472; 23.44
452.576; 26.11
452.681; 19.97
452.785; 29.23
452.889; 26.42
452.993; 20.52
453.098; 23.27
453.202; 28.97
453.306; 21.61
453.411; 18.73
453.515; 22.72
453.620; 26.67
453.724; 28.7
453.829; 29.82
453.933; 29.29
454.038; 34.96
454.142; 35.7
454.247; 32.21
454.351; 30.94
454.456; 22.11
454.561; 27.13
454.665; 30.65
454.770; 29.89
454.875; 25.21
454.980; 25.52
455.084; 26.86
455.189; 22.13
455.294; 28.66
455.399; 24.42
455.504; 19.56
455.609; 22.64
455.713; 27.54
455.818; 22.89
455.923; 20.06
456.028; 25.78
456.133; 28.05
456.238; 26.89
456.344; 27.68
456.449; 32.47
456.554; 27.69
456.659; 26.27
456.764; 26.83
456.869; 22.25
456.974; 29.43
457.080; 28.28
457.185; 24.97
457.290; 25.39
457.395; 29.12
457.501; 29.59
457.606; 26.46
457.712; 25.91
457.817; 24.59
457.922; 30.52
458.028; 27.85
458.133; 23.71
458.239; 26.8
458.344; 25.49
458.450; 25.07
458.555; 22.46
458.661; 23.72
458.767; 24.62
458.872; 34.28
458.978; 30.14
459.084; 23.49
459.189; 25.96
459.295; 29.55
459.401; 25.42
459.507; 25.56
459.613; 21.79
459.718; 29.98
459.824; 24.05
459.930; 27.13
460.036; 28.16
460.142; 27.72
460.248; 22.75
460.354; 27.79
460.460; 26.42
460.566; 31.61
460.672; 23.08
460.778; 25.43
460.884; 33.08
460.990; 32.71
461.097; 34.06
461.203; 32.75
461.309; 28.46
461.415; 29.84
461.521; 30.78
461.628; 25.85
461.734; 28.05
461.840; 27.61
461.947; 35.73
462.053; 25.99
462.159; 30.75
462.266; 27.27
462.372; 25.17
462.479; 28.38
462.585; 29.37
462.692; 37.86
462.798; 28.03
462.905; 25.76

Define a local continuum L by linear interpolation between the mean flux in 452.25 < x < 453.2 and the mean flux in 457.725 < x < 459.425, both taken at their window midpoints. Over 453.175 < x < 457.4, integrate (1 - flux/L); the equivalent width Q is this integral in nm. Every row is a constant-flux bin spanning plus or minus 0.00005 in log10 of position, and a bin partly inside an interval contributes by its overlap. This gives -0.19 nm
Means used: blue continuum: 24.9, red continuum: 26.5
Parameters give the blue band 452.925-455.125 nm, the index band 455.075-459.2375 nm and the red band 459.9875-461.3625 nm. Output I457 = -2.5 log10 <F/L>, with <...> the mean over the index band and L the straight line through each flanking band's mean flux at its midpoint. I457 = 0.07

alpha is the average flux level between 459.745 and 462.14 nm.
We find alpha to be 28.6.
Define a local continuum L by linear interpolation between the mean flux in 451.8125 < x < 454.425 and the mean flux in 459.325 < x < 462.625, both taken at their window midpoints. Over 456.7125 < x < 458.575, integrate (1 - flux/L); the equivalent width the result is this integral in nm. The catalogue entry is 0.074 nm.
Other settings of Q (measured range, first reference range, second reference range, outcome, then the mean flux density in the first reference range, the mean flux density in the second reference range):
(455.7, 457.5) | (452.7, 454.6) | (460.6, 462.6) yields 0.08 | 27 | 29.2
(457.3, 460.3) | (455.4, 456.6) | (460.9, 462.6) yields 0.11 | 25.5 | 29.6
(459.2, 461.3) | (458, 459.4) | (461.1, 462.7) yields 0.01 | 26.3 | 29.5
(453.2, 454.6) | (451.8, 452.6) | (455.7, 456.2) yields -0.13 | 26.1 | 24.7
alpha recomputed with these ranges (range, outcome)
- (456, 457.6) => 27.4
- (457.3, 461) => 26.8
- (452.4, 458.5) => 26.4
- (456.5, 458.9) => 26.5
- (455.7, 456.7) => 26.5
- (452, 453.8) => 24.8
